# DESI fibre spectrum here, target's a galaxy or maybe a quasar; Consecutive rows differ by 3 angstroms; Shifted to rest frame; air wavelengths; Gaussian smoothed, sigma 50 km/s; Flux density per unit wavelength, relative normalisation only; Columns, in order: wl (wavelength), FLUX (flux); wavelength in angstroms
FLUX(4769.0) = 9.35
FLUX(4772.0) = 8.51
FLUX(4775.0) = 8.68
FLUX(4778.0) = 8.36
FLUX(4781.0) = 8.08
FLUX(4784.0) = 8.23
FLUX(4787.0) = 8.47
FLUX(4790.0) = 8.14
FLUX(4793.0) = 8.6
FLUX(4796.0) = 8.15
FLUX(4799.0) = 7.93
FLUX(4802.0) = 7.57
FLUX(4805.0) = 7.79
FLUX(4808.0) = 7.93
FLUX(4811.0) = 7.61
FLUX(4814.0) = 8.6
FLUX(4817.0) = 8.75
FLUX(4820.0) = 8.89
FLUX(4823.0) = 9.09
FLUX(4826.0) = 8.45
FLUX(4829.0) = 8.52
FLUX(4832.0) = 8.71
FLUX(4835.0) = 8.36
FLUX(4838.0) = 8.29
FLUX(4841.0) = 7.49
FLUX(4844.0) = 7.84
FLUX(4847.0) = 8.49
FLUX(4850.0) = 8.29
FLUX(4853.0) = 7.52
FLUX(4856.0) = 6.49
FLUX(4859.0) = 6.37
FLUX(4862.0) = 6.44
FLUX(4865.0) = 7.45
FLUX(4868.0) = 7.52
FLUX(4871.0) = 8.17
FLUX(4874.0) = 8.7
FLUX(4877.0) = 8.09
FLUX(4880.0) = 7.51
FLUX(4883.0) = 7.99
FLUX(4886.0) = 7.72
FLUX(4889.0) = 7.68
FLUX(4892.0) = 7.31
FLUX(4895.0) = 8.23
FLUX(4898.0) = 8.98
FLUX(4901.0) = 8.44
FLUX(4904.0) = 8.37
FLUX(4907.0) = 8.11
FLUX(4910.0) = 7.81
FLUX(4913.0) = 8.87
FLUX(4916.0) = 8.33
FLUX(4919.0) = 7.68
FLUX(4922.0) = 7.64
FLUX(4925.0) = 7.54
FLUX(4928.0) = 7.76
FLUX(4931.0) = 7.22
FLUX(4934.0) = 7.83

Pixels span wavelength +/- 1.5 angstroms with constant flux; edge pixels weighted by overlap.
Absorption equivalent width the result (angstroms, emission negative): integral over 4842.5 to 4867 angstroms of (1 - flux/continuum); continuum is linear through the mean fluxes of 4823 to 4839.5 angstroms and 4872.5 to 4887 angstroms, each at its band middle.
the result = 2.7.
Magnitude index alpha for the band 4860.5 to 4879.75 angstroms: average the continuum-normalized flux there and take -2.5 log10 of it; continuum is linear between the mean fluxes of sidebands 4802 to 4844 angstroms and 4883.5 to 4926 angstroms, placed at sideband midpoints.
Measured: 0.06 mag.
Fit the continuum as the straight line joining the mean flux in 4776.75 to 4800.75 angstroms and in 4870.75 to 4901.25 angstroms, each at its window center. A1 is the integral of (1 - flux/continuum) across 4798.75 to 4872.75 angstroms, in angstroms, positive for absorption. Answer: 1.9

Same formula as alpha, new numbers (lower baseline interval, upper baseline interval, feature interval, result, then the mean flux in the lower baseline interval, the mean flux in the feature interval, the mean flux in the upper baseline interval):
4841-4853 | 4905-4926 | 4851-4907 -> 0.04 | 8.03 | 7.74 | 8.02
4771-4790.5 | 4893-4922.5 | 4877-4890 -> 0.07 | 8.36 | 7.77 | 8.25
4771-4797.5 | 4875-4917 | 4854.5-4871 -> 0.17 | 8.35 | 6.97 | 8.11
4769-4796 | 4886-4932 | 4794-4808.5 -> 0.06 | 8.42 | 7.9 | 8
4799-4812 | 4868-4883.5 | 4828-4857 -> -0.02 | 7.75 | 8.02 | 8.04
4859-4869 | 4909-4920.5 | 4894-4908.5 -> -0.08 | 7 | 8.43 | 8.19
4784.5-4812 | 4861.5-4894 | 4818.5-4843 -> -0.07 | 8.04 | 8.46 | 7.74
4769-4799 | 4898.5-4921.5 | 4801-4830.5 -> 0.00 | 8.39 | 8.33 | 8.24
